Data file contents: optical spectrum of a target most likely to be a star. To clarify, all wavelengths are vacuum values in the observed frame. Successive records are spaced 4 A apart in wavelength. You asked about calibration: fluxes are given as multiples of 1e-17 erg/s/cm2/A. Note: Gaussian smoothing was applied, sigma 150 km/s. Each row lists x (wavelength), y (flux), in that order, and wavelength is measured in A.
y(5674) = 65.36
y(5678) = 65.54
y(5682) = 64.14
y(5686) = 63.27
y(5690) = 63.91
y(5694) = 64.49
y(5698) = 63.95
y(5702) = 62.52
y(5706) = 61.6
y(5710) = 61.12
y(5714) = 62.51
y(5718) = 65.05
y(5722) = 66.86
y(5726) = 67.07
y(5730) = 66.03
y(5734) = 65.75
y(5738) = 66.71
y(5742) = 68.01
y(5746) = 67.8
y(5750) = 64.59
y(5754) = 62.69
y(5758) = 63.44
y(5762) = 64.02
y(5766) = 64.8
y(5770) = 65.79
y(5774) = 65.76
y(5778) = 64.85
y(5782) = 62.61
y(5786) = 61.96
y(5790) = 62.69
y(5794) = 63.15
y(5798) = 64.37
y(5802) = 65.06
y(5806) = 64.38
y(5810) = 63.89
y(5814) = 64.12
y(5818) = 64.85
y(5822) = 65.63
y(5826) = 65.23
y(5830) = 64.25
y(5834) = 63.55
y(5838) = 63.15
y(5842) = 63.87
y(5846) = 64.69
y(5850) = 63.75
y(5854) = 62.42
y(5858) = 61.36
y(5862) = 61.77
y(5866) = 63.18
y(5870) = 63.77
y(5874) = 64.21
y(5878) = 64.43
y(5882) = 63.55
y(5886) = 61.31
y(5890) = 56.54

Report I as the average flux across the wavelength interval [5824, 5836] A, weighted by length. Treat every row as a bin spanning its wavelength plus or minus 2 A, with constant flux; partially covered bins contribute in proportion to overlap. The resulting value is 64.3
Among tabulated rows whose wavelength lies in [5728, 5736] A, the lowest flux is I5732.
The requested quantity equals 65.75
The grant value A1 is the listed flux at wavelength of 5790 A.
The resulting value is 62.69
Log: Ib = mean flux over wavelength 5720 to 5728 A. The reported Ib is 67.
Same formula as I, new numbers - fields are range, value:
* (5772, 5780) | 65.3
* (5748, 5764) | 63.7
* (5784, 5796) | 62.6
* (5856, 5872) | 62.5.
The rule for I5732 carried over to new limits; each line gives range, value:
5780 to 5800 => 61.96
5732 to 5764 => 62.69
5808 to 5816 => 63.89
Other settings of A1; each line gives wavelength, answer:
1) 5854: 62.42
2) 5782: 62.61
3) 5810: 63.89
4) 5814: 64.12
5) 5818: 64.85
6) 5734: 65.75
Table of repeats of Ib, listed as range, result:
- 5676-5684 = 64.8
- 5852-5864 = 61.9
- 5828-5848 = 63.9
